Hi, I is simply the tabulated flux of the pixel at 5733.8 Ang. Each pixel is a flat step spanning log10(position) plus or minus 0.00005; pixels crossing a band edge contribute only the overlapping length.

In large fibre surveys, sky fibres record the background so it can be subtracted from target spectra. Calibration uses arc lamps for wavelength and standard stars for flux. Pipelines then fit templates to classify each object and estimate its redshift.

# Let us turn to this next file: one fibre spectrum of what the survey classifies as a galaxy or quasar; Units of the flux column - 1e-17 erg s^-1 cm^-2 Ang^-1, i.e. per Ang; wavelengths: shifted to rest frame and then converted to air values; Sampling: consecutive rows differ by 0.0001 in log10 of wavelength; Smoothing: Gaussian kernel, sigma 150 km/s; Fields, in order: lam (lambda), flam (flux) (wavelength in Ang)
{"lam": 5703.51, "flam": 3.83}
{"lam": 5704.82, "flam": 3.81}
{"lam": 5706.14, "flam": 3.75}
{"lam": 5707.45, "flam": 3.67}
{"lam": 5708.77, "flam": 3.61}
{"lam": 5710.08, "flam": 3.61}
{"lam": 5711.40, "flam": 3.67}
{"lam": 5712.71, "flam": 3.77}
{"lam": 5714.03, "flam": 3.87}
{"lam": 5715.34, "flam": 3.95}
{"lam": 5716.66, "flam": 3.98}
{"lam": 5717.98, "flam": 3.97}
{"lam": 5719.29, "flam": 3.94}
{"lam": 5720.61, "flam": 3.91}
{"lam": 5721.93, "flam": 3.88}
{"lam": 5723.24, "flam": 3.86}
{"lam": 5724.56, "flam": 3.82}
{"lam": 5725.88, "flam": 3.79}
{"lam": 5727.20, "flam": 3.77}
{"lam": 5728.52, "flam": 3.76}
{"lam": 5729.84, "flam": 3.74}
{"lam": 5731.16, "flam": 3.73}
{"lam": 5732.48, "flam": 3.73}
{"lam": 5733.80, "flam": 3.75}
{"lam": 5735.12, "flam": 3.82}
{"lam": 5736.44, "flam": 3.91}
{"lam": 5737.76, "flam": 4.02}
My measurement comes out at 3.75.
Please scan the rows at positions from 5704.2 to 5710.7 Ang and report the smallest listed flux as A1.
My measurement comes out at 3.61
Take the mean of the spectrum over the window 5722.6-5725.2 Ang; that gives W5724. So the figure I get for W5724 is 3.84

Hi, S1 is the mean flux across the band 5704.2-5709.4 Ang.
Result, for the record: 3.7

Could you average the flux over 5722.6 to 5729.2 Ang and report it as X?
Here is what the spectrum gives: 3.8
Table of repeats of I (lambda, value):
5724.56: 3.82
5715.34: 3.95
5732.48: 3.73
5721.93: 3.88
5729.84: 3.74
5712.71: 3.77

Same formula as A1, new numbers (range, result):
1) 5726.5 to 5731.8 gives 3.73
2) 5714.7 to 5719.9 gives 3.94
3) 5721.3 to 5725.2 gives 3.82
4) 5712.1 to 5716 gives 3.77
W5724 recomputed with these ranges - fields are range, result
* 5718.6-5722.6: 3.92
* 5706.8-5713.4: 3.66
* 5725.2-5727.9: 3.77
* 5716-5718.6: 3.97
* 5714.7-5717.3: 3.96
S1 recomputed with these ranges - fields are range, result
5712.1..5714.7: 3.82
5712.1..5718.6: 3.91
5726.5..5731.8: 3.75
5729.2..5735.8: 3.75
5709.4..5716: 3.78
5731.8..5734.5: 3.74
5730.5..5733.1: 3.73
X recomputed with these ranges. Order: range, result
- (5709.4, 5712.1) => 3.65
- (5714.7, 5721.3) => 3.95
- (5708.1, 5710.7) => 3.61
